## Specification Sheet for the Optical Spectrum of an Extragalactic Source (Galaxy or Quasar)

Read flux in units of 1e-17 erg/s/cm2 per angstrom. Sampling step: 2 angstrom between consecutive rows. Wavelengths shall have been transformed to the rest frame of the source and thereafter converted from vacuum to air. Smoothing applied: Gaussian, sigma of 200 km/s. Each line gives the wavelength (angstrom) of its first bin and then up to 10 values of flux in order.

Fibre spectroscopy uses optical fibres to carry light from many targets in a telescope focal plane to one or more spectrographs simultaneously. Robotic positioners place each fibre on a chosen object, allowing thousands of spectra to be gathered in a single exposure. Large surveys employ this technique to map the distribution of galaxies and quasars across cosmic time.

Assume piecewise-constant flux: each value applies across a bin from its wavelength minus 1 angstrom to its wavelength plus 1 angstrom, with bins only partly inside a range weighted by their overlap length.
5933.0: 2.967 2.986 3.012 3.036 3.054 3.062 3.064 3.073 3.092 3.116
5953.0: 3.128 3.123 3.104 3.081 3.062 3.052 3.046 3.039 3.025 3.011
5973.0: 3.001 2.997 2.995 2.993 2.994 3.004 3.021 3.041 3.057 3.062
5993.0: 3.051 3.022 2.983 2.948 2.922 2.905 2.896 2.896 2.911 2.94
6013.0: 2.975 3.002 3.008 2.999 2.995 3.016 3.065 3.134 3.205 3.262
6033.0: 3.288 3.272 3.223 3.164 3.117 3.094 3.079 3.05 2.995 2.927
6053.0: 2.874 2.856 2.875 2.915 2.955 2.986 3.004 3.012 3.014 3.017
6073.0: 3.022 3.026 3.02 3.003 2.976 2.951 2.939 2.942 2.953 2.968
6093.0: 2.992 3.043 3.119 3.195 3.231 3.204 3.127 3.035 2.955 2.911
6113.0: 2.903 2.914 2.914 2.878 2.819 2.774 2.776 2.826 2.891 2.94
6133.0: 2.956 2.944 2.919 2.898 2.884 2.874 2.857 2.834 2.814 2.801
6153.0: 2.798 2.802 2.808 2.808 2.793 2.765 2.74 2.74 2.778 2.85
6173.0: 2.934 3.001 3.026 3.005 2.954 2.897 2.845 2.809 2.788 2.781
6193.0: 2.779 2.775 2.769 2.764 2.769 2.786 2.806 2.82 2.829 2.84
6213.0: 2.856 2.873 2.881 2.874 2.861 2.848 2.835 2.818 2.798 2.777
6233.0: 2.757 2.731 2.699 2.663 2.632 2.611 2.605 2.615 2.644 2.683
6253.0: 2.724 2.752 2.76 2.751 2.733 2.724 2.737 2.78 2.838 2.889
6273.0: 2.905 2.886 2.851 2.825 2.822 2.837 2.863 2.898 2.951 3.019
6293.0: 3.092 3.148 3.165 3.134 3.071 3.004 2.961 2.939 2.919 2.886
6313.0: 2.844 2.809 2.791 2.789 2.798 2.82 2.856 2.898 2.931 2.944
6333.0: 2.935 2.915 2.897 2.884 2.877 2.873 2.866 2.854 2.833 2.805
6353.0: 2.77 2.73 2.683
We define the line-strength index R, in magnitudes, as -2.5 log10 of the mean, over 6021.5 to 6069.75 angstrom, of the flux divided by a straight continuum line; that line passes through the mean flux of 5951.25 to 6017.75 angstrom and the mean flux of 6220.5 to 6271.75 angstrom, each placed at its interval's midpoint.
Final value -0.040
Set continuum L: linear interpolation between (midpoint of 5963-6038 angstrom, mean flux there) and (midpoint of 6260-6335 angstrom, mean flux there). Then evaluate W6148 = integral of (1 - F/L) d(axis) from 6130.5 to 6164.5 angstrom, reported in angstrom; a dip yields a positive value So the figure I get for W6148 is 1.35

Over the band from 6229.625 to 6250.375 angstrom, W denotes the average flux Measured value 2.68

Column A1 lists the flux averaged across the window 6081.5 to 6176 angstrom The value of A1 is 2.91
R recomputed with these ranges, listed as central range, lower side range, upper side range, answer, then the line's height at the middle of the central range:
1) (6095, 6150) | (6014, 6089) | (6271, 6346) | 0.022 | 3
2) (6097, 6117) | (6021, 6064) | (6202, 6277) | -0.029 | 2.97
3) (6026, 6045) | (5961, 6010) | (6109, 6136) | -0.083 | 2.95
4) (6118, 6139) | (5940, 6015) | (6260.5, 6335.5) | 0.034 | 2.96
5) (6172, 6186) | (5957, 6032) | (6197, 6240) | -0.041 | 2.84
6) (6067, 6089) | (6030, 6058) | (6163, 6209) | 0.010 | 3.02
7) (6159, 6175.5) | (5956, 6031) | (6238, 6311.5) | 0.035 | 2.91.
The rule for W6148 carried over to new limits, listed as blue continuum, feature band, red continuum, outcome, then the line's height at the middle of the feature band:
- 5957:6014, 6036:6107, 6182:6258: -2.7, 2.92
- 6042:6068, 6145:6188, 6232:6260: -0.7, 2.81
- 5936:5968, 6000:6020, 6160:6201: 0.4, 3.01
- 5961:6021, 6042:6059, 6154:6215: -0.1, 2.94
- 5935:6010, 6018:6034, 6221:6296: -0.7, 2.98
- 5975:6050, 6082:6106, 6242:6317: -0.6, 2.99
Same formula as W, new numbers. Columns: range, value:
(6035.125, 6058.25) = 3.03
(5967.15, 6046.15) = 3.04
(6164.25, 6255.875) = 2.8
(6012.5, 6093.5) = 3.03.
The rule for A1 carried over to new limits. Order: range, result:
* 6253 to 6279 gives 2.8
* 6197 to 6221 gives 2.83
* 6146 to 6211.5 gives 2.83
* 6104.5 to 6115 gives 2.97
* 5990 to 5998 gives 3.03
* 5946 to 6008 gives 3.02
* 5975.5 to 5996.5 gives 3.02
